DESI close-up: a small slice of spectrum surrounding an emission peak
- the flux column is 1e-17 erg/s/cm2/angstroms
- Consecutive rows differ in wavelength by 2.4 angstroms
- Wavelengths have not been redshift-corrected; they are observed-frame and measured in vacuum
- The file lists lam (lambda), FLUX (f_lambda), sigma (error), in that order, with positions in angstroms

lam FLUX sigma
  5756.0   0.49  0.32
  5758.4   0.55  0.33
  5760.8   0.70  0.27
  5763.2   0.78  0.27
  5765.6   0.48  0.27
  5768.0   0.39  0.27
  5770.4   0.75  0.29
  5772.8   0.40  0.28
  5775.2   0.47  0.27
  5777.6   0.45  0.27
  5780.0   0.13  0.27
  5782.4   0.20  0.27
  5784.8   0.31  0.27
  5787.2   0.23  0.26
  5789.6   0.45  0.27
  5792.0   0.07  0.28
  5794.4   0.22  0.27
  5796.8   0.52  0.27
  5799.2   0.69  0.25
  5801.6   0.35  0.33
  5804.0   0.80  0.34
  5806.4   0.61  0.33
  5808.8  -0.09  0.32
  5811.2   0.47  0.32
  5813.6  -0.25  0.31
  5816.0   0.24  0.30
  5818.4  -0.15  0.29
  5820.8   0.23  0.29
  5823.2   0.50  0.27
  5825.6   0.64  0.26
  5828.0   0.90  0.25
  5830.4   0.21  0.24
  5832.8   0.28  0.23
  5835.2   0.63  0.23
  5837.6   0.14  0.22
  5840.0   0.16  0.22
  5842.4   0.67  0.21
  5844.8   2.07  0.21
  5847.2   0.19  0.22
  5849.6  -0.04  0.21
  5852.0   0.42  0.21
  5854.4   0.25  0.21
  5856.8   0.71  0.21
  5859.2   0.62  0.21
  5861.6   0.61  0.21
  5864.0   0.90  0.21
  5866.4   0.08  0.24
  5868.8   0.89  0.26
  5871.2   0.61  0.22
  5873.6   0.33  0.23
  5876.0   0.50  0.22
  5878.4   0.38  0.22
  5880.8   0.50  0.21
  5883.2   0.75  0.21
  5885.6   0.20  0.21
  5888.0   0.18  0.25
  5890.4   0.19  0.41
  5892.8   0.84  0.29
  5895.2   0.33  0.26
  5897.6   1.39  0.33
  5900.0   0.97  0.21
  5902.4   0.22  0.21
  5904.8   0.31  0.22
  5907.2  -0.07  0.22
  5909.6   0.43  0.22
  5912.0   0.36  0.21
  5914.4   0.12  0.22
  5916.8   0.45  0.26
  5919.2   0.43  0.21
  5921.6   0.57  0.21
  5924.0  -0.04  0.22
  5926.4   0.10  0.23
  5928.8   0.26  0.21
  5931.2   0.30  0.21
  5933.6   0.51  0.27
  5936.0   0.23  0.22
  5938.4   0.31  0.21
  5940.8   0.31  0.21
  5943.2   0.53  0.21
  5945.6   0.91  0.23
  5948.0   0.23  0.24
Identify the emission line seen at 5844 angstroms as H-beta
